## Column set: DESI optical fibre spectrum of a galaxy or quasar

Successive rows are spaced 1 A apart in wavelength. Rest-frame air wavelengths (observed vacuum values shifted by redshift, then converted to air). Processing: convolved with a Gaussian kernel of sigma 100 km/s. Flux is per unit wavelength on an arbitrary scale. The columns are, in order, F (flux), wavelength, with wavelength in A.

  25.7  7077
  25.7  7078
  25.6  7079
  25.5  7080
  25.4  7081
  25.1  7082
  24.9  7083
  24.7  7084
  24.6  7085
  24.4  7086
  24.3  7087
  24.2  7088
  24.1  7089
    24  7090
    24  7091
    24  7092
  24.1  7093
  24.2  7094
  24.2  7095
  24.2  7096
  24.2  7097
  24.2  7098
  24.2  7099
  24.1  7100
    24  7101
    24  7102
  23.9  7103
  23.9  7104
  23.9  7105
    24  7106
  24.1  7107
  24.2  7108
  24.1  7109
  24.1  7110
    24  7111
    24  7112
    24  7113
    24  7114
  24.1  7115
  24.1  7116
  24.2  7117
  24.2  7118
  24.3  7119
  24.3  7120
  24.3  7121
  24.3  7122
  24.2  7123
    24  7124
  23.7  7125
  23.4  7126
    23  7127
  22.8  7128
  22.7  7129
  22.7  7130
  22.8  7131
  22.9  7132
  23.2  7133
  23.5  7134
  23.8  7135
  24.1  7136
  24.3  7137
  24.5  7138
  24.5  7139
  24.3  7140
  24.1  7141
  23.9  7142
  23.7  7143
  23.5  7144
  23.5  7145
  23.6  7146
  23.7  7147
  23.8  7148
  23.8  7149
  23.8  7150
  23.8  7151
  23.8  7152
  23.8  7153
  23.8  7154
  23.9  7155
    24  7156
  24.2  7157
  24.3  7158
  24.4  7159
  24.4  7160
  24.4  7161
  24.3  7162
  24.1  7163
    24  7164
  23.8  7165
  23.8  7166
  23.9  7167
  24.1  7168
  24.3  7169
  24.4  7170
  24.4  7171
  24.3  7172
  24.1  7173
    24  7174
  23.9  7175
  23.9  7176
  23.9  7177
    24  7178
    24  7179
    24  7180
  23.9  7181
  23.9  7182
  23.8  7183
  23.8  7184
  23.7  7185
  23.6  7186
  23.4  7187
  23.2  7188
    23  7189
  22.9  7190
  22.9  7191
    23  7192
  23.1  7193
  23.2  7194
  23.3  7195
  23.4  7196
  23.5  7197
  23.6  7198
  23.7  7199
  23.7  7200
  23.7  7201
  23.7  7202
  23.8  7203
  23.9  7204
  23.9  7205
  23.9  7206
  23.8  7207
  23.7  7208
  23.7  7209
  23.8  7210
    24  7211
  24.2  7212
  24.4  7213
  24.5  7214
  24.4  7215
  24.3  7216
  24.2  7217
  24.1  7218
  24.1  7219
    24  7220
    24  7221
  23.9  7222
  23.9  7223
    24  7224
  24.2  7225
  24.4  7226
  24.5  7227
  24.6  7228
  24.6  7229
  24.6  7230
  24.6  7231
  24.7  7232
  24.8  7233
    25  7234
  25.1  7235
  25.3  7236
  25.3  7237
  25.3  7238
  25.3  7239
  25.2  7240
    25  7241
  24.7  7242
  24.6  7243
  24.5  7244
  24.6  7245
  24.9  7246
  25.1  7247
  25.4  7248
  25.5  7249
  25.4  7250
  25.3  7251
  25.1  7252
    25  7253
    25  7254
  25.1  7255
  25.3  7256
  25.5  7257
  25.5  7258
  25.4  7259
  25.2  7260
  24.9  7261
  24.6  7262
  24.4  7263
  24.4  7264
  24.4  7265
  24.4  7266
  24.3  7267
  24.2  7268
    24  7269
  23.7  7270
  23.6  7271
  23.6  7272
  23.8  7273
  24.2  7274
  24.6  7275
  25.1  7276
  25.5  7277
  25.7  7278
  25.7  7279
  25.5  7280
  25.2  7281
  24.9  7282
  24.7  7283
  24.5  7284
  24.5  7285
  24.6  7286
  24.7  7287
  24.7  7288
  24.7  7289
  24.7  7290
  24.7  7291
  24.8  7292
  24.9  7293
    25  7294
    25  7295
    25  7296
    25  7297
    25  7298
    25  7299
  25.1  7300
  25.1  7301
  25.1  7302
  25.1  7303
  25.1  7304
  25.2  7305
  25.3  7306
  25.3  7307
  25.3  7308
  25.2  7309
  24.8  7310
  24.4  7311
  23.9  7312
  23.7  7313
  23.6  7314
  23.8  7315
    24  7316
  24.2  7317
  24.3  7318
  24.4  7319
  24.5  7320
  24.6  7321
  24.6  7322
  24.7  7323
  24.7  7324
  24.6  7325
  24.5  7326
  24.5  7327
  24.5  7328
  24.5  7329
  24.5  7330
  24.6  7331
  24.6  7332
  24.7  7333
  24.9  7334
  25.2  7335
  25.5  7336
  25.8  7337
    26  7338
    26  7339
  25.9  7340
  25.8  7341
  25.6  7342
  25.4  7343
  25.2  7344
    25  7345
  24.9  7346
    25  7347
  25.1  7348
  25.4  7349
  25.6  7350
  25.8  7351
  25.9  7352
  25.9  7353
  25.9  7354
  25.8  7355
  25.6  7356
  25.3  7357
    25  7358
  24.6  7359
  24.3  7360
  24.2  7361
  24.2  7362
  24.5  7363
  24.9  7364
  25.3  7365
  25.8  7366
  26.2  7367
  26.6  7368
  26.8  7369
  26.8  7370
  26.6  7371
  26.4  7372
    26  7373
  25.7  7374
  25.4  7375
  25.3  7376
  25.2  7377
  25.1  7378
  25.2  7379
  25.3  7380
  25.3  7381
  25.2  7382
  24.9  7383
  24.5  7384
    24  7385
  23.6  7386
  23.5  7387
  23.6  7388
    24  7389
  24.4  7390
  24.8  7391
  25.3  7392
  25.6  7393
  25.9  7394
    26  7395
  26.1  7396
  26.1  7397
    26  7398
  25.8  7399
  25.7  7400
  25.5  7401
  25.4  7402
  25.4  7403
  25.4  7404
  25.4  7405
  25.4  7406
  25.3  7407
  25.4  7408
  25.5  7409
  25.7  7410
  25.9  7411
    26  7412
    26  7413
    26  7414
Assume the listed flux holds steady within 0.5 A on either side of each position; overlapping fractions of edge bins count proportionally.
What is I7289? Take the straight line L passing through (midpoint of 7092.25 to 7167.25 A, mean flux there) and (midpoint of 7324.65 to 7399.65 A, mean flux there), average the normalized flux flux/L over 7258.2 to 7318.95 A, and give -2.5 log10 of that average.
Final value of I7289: 0.006 mag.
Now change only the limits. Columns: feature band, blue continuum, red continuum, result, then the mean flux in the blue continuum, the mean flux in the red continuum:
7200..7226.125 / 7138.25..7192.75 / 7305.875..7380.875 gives 0.01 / 23.9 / 25.1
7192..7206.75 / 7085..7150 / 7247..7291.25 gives 0.04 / 23.9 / 24.8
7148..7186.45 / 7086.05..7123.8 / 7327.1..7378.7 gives 0.02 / 24.1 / 25.4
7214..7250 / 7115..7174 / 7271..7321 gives -0.01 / 23.9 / 24.7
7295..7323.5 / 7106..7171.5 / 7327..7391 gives 0.01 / 23.9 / 25.2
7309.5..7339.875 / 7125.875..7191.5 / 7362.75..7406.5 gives 0.01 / 23.8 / 25.4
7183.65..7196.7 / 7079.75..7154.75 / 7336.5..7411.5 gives 0.05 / 24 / 25.4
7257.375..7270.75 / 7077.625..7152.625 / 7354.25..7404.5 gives 0.01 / 24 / 25.3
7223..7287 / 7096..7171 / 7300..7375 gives -0.01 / 23.9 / 25.1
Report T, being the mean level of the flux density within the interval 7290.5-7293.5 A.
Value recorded 24.8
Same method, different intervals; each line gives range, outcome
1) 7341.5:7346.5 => 25.2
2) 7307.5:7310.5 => 25.1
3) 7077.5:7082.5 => 25.5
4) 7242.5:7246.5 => 24.6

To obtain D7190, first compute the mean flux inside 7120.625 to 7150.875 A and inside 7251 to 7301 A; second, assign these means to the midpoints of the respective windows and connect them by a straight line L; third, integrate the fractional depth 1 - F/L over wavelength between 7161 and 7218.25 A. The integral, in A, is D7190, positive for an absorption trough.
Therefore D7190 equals 0.67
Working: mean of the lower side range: 23.7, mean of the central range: 23.8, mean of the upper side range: 24.8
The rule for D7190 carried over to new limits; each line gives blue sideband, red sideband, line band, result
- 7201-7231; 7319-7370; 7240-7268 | -0.6 A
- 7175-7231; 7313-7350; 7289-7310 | -0.4 A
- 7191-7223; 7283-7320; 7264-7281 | -0.1 A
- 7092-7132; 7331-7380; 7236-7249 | -0.2 A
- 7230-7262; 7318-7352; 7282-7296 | 0.2 A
